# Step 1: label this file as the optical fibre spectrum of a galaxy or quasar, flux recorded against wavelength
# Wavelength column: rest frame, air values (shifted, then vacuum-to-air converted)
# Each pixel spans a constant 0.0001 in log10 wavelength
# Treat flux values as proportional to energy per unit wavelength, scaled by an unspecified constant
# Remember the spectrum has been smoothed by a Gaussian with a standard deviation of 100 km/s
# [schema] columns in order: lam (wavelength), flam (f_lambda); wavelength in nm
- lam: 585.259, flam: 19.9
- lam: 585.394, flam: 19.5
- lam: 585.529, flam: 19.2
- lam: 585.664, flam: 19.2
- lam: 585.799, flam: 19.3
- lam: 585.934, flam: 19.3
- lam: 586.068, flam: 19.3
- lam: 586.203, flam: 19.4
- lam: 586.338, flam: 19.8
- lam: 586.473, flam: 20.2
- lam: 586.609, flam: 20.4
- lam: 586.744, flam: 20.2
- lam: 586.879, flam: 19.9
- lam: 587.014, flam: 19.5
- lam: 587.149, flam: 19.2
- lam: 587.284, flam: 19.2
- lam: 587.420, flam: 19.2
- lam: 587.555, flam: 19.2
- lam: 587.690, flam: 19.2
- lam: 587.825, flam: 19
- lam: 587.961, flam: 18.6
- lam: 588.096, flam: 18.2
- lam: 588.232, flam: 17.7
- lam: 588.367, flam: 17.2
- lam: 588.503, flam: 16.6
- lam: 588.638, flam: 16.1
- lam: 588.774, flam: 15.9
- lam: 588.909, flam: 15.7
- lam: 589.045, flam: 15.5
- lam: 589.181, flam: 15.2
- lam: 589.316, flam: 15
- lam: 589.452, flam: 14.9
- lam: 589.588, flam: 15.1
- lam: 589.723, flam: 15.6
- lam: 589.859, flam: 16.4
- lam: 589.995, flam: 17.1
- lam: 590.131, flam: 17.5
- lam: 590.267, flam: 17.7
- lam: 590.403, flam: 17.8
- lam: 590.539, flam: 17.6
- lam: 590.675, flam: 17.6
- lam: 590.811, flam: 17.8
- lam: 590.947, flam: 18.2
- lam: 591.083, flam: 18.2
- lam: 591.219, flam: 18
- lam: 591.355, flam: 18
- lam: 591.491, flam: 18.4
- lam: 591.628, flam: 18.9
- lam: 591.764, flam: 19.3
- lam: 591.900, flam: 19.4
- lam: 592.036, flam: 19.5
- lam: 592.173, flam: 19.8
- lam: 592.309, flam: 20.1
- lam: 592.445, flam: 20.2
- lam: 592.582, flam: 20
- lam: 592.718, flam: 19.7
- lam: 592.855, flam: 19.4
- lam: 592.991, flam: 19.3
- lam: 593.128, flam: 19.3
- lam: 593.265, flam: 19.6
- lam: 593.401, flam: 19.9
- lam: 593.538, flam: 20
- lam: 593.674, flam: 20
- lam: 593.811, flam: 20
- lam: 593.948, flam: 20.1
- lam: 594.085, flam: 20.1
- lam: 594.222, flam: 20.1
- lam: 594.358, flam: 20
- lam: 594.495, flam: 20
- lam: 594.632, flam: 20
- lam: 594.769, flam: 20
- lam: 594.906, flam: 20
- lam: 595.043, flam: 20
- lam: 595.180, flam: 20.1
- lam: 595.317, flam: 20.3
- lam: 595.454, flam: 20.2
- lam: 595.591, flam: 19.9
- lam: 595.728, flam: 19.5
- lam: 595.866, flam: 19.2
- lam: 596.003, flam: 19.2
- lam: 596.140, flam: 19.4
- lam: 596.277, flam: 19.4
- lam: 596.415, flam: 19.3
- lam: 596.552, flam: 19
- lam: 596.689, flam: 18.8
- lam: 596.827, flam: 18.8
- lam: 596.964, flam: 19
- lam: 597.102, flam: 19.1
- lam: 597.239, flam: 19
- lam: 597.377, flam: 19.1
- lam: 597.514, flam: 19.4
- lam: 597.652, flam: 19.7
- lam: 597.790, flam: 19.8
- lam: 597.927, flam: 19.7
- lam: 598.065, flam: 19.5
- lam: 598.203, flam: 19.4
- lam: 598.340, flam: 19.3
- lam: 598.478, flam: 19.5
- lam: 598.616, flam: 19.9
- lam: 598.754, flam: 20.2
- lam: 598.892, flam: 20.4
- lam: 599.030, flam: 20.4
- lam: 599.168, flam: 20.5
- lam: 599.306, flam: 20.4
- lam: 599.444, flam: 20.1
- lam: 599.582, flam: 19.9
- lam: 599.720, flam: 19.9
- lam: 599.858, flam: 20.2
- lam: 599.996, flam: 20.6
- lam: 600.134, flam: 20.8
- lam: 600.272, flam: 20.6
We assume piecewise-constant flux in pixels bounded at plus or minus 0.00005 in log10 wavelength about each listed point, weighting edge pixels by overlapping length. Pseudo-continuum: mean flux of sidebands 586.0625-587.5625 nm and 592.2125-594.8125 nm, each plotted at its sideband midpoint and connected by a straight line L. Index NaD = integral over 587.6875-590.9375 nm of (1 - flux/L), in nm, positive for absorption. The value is 0.475 nm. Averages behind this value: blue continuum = 19.6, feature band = 16.9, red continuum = 19.9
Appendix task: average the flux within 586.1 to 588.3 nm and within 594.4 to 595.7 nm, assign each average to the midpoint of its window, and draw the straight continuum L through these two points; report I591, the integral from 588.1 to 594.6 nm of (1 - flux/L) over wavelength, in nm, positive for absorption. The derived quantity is 0.49 nm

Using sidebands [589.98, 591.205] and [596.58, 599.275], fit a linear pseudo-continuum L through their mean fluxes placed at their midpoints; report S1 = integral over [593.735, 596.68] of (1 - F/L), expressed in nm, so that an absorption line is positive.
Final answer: -0.14 nm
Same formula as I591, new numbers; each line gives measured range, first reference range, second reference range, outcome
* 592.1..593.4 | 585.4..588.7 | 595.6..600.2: -0.03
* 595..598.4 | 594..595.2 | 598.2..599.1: 0.09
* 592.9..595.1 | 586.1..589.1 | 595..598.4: -0.09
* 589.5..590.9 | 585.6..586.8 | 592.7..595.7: 0.20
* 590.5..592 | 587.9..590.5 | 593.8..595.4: -0.04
